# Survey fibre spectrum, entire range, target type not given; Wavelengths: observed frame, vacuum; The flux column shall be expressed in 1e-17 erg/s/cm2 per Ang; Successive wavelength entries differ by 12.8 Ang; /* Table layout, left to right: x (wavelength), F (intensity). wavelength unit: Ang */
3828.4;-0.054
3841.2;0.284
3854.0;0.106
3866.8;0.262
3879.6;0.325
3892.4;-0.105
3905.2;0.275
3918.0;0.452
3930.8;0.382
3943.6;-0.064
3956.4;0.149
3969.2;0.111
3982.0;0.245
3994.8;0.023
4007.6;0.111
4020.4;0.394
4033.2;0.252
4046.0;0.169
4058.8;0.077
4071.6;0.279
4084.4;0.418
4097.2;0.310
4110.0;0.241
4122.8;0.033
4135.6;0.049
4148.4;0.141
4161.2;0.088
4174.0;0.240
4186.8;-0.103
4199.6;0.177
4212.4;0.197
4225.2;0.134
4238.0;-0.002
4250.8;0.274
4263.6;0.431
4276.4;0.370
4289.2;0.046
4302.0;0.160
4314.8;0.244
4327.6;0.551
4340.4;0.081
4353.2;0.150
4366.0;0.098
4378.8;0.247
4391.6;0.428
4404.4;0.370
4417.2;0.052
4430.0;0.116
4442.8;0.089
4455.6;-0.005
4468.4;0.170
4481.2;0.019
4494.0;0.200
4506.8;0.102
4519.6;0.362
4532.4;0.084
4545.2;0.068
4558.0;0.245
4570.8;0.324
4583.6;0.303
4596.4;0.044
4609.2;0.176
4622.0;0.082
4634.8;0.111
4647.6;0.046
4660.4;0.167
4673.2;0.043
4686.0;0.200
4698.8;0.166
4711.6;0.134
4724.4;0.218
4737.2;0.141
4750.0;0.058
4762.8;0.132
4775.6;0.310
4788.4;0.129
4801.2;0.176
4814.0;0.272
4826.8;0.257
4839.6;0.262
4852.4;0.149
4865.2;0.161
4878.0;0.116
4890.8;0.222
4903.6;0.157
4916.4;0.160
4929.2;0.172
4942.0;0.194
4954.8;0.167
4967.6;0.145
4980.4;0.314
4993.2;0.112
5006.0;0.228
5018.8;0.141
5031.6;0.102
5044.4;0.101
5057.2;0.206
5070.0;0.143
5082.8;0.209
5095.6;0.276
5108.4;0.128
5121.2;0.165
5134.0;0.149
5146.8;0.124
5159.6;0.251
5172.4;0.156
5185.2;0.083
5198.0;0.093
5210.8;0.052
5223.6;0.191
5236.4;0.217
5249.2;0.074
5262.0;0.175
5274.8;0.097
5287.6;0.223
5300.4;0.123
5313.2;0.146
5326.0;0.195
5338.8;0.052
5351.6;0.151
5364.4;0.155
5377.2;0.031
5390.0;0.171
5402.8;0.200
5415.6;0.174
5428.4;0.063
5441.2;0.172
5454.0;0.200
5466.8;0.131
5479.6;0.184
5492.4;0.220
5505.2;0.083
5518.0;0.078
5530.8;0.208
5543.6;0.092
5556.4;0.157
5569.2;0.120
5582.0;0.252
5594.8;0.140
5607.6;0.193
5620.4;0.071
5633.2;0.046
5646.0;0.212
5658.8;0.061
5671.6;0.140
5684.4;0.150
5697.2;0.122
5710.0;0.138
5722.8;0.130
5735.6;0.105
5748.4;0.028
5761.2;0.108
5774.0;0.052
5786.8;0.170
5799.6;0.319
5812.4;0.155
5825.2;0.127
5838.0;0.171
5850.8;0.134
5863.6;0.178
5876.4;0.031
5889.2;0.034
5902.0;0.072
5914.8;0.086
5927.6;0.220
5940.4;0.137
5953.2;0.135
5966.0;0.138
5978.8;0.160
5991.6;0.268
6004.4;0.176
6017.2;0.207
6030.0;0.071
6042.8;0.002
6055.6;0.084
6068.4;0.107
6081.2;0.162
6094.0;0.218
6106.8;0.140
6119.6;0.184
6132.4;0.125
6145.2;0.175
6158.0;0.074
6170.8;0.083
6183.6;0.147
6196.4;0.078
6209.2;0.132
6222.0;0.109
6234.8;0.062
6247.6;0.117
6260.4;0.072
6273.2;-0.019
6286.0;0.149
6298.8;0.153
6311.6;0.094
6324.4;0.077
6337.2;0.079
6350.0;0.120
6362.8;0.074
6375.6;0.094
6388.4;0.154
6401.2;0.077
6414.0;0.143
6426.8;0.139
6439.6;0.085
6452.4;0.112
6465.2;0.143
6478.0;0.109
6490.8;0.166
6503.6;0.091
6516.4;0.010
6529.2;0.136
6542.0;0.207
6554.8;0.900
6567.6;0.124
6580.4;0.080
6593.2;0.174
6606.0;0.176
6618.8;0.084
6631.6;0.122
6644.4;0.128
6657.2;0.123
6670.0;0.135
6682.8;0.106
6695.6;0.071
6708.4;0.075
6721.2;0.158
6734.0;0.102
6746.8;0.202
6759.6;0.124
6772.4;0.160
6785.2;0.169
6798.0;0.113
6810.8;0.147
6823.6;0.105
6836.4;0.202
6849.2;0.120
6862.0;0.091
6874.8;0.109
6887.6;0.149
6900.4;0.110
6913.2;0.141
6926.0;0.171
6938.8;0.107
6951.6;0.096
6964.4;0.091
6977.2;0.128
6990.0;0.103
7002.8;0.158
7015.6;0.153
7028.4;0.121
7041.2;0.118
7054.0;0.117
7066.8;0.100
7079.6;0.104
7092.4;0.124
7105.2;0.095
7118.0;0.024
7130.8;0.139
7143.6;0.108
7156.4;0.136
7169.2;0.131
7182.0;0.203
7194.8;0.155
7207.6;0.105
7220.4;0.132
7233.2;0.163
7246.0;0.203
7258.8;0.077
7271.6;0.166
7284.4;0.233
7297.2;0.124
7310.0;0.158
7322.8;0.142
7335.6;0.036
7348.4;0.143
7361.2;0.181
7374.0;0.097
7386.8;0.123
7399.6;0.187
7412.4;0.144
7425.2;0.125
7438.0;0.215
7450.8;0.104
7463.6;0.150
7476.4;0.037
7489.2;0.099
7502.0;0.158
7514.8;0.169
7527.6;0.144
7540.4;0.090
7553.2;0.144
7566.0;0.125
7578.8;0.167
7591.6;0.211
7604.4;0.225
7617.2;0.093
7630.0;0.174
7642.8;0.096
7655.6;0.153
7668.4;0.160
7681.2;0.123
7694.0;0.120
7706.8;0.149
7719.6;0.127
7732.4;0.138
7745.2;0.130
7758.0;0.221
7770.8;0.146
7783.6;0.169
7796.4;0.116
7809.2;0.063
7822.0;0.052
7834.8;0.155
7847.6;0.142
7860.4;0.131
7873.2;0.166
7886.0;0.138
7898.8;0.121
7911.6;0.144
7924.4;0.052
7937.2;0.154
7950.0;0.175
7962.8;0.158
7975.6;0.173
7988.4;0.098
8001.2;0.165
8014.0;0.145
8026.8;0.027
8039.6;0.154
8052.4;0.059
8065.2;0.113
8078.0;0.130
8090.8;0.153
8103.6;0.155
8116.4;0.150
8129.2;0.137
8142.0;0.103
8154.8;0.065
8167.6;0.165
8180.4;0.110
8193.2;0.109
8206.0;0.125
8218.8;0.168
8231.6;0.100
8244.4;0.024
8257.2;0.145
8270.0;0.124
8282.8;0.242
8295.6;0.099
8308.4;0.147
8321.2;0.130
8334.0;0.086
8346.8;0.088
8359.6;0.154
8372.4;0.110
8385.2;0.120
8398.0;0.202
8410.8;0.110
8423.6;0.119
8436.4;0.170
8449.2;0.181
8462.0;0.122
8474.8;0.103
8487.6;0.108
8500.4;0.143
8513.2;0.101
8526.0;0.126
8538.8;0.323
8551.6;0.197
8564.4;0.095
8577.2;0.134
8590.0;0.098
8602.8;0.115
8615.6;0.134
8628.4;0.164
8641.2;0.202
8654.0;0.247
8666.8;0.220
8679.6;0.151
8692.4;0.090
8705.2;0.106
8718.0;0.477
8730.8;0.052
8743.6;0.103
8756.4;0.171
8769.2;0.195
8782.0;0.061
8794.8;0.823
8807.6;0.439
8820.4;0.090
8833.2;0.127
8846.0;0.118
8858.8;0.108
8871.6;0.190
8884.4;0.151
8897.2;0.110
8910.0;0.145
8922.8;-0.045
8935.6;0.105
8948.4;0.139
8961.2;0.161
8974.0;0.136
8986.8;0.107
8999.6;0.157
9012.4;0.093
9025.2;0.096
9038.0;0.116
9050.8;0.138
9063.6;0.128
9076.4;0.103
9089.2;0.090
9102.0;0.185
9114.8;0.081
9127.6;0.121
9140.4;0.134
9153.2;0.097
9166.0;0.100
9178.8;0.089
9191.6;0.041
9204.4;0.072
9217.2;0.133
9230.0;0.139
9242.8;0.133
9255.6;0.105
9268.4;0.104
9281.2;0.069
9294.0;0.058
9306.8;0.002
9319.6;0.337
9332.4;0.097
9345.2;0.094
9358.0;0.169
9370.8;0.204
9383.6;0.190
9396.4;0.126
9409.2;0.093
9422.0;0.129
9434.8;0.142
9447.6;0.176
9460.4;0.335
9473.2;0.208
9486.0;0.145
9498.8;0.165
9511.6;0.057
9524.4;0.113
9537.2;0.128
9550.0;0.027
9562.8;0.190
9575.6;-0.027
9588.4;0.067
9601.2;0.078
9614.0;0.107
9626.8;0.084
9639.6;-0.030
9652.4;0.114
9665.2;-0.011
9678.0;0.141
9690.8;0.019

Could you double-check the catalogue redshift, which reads 0.76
